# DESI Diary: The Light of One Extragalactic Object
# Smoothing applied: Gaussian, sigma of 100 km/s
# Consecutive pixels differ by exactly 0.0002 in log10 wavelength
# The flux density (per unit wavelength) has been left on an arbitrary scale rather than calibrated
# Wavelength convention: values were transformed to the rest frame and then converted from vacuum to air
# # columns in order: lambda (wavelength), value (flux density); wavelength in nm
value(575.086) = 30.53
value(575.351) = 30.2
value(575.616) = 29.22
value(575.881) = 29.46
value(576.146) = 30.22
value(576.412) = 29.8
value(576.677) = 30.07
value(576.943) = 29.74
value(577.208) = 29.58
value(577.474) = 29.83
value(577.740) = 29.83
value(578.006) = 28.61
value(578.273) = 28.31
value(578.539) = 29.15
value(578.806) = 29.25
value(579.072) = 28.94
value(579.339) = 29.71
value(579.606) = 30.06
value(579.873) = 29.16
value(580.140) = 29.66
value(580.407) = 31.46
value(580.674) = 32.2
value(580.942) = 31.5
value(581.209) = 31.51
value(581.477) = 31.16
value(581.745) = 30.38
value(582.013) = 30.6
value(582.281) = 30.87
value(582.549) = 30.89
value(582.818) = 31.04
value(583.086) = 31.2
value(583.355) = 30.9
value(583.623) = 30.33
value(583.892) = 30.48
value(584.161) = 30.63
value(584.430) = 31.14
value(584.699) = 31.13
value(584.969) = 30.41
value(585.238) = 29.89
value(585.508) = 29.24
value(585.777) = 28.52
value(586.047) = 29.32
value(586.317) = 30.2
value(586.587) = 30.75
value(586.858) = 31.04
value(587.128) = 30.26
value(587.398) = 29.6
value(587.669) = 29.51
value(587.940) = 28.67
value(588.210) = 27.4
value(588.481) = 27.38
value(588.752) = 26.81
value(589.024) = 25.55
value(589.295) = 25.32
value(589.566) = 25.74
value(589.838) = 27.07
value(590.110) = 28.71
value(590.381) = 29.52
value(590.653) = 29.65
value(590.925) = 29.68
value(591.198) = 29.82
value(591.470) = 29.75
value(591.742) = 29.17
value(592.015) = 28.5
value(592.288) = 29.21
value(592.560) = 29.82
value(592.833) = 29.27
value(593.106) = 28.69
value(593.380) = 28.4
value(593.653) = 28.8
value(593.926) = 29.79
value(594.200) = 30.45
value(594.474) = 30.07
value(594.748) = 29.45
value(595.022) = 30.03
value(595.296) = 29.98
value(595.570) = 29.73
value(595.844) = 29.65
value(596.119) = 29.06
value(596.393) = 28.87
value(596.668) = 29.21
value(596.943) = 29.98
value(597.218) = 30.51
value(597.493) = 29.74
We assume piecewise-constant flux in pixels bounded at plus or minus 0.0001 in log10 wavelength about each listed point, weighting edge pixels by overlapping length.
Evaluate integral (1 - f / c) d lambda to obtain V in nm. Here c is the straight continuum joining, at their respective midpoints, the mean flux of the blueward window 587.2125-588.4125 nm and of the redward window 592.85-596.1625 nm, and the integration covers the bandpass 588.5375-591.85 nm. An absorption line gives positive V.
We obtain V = 0.11 nm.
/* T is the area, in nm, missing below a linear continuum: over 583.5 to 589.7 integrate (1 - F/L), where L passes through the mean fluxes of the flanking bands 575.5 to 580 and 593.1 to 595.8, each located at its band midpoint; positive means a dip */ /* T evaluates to 0.09 nm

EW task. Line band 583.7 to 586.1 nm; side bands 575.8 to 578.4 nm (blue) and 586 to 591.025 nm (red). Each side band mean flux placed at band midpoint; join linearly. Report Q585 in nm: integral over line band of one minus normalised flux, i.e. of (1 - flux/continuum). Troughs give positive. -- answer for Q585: -0.11 nm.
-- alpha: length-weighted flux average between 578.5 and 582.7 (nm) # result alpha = 30.4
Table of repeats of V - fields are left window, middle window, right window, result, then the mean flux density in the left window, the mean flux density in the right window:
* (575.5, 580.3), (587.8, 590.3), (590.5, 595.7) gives 0.21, 29.5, 29.5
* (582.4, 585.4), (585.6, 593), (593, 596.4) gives 0.33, 30.7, 29.5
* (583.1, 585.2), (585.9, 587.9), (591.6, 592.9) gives 0.01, 30.7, 29.2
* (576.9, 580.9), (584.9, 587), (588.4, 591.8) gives -0.09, 29.7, 28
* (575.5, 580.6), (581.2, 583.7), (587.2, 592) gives -0.15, 29.6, 28.2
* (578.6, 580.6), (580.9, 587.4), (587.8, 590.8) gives -0.41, 29.8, 27.5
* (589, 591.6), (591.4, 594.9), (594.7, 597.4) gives -0.05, 28.2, 29.7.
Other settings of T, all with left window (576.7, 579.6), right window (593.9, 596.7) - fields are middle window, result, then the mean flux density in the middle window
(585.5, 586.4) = 0.01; 29.3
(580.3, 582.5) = -0.13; 31.2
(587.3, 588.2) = 0.02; 29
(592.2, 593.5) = 0.02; 29.1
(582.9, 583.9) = -0.04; 30.8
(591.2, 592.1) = 0.01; 29.3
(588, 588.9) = 0.07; 27.3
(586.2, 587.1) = -0.03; 30.6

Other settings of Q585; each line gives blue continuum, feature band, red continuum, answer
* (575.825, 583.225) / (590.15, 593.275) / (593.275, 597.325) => 0.041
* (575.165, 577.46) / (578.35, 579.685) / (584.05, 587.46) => 0.025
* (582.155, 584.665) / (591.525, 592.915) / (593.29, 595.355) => 0.030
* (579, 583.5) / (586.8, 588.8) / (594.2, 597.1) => 0.091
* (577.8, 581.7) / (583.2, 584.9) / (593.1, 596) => -0.048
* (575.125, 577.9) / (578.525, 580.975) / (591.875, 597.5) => -0.028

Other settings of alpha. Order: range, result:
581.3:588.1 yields 30.3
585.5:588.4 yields 29.5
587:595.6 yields 28.8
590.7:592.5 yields 29.4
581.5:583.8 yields 30.8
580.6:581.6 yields 31.6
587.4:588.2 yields 28.9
